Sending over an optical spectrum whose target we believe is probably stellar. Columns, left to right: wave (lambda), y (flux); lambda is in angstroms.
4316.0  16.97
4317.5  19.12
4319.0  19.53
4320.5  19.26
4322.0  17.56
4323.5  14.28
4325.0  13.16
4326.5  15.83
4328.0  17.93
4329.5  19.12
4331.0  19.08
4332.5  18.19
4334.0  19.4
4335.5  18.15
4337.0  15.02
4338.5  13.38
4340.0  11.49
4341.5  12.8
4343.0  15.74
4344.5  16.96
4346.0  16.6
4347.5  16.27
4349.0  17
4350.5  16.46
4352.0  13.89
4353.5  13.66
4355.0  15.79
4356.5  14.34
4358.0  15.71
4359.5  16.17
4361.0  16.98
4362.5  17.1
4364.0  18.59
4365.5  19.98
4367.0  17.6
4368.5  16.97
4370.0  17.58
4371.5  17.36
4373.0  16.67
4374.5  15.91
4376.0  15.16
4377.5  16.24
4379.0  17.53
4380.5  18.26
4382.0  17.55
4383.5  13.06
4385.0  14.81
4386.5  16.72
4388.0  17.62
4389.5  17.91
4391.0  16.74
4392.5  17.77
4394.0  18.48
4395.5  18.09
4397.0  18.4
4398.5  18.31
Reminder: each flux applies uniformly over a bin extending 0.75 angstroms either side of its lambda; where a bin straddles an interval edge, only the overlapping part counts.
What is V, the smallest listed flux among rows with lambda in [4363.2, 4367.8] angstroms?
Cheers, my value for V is 17.6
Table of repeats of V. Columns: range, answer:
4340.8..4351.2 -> 12.8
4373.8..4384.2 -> 13.06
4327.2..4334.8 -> 17.93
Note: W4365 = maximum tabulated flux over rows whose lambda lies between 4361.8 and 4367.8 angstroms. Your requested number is 19.98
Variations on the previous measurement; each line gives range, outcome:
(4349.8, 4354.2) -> 16.46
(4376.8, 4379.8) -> 17.53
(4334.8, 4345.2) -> 18.15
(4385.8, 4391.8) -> 17.91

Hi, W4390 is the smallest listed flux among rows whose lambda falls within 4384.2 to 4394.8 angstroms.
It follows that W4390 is 14.81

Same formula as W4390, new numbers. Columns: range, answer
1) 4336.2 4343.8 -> 11.49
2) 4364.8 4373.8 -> 16.67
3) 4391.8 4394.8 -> 17.77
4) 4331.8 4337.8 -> 15.02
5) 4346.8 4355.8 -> 13.66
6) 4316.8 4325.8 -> 13.16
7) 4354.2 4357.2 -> 14.34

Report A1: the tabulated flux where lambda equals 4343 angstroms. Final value 15.74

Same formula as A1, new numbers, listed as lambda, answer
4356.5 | 14.34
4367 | 17.6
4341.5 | 12.8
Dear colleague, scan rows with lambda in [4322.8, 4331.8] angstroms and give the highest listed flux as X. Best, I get 19.12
